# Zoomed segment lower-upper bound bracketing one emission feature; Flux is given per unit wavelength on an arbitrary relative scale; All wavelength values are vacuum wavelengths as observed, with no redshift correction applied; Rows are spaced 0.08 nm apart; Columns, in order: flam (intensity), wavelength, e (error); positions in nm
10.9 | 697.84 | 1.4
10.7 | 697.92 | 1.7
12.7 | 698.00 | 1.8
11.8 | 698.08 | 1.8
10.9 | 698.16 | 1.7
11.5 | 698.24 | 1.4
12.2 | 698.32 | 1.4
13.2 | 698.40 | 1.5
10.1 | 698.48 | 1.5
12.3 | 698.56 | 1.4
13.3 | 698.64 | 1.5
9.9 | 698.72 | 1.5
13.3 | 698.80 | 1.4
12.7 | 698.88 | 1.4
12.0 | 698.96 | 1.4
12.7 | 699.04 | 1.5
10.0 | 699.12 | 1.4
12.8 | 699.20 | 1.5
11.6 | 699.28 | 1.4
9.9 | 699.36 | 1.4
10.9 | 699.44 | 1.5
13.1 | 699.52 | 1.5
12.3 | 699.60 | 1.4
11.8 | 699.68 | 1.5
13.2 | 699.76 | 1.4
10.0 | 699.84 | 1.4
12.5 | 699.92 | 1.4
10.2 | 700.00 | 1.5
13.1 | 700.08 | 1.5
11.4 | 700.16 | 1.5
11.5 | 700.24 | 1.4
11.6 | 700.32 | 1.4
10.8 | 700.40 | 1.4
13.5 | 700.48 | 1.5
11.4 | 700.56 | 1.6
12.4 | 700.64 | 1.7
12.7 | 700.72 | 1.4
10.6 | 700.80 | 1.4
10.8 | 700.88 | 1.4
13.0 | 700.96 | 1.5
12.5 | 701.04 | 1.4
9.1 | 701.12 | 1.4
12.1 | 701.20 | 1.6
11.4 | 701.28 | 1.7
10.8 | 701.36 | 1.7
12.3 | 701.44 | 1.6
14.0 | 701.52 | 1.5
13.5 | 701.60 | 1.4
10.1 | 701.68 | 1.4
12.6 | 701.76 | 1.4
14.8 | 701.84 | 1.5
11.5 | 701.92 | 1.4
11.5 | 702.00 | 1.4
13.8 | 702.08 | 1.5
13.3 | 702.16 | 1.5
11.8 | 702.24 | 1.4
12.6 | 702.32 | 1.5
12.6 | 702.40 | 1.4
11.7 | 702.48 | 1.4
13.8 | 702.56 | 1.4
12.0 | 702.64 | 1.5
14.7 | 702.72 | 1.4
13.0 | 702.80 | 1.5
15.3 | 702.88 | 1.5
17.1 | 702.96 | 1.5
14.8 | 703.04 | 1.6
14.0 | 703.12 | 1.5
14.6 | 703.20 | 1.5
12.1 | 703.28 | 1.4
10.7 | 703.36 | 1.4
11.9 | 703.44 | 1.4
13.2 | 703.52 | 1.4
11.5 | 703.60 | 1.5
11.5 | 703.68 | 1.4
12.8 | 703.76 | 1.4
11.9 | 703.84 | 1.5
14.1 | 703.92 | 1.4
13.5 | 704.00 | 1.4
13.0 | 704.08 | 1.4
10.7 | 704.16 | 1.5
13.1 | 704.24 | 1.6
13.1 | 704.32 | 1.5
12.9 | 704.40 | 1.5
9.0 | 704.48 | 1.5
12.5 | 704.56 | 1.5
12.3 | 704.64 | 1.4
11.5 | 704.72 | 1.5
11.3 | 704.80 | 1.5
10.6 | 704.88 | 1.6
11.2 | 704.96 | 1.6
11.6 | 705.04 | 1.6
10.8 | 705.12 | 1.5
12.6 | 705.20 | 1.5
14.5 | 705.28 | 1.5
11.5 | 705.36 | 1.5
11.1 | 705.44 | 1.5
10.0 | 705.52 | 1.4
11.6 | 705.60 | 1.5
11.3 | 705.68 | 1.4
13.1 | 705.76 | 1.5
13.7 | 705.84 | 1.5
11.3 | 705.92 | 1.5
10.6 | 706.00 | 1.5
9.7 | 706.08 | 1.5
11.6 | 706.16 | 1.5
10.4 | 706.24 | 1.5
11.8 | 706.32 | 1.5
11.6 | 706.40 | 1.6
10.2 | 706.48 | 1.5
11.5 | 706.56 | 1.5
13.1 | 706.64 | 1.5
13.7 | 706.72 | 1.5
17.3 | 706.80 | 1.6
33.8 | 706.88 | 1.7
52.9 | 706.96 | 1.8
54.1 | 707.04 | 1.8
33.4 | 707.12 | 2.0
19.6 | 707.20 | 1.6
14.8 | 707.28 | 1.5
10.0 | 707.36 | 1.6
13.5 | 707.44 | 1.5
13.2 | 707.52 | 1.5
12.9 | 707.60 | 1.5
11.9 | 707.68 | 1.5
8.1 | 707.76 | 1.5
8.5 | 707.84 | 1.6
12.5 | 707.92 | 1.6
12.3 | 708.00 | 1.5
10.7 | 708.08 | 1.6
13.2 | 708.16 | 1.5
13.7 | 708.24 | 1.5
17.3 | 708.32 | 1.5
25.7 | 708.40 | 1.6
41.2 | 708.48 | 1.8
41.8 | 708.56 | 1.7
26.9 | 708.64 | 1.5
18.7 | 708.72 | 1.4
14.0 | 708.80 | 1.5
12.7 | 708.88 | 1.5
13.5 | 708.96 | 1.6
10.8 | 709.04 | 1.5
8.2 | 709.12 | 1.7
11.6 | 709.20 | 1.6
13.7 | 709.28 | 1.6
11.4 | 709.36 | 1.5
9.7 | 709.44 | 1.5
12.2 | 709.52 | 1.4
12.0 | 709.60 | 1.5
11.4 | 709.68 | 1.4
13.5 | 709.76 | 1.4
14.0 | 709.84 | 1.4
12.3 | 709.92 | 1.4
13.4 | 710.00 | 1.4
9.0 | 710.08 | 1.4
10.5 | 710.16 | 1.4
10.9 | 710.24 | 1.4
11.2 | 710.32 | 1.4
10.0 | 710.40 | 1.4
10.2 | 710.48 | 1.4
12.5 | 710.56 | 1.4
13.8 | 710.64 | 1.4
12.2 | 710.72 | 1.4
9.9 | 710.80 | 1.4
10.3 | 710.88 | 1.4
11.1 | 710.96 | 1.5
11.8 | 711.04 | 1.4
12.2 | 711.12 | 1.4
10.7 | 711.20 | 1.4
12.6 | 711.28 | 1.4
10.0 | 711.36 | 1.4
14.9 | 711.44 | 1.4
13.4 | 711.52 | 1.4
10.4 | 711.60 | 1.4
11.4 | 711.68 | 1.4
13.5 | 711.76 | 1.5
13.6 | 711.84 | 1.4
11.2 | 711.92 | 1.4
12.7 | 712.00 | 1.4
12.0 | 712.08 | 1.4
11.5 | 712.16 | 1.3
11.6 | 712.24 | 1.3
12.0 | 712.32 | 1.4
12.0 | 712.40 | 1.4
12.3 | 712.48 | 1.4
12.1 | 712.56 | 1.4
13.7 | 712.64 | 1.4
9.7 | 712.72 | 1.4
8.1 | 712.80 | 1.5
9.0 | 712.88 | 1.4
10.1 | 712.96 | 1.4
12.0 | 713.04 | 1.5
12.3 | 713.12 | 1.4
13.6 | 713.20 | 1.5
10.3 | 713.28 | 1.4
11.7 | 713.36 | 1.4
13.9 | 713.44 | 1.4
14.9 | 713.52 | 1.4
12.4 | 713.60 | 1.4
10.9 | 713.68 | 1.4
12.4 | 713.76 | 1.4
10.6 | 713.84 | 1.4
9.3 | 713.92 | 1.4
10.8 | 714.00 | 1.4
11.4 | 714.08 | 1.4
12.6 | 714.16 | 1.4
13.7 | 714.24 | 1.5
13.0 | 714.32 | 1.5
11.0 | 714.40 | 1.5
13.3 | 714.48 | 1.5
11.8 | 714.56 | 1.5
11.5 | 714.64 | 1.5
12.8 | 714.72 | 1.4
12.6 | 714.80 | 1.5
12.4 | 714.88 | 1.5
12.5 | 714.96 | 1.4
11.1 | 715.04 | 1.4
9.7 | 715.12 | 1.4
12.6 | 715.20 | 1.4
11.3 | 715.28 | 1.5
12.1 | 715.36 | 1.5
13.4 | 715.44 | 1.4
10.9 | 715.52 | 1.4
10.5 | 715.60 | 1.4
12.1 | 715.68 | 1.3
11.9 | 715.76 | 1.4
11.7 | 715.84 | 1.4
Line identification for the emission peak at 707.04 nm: [S II] 6716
